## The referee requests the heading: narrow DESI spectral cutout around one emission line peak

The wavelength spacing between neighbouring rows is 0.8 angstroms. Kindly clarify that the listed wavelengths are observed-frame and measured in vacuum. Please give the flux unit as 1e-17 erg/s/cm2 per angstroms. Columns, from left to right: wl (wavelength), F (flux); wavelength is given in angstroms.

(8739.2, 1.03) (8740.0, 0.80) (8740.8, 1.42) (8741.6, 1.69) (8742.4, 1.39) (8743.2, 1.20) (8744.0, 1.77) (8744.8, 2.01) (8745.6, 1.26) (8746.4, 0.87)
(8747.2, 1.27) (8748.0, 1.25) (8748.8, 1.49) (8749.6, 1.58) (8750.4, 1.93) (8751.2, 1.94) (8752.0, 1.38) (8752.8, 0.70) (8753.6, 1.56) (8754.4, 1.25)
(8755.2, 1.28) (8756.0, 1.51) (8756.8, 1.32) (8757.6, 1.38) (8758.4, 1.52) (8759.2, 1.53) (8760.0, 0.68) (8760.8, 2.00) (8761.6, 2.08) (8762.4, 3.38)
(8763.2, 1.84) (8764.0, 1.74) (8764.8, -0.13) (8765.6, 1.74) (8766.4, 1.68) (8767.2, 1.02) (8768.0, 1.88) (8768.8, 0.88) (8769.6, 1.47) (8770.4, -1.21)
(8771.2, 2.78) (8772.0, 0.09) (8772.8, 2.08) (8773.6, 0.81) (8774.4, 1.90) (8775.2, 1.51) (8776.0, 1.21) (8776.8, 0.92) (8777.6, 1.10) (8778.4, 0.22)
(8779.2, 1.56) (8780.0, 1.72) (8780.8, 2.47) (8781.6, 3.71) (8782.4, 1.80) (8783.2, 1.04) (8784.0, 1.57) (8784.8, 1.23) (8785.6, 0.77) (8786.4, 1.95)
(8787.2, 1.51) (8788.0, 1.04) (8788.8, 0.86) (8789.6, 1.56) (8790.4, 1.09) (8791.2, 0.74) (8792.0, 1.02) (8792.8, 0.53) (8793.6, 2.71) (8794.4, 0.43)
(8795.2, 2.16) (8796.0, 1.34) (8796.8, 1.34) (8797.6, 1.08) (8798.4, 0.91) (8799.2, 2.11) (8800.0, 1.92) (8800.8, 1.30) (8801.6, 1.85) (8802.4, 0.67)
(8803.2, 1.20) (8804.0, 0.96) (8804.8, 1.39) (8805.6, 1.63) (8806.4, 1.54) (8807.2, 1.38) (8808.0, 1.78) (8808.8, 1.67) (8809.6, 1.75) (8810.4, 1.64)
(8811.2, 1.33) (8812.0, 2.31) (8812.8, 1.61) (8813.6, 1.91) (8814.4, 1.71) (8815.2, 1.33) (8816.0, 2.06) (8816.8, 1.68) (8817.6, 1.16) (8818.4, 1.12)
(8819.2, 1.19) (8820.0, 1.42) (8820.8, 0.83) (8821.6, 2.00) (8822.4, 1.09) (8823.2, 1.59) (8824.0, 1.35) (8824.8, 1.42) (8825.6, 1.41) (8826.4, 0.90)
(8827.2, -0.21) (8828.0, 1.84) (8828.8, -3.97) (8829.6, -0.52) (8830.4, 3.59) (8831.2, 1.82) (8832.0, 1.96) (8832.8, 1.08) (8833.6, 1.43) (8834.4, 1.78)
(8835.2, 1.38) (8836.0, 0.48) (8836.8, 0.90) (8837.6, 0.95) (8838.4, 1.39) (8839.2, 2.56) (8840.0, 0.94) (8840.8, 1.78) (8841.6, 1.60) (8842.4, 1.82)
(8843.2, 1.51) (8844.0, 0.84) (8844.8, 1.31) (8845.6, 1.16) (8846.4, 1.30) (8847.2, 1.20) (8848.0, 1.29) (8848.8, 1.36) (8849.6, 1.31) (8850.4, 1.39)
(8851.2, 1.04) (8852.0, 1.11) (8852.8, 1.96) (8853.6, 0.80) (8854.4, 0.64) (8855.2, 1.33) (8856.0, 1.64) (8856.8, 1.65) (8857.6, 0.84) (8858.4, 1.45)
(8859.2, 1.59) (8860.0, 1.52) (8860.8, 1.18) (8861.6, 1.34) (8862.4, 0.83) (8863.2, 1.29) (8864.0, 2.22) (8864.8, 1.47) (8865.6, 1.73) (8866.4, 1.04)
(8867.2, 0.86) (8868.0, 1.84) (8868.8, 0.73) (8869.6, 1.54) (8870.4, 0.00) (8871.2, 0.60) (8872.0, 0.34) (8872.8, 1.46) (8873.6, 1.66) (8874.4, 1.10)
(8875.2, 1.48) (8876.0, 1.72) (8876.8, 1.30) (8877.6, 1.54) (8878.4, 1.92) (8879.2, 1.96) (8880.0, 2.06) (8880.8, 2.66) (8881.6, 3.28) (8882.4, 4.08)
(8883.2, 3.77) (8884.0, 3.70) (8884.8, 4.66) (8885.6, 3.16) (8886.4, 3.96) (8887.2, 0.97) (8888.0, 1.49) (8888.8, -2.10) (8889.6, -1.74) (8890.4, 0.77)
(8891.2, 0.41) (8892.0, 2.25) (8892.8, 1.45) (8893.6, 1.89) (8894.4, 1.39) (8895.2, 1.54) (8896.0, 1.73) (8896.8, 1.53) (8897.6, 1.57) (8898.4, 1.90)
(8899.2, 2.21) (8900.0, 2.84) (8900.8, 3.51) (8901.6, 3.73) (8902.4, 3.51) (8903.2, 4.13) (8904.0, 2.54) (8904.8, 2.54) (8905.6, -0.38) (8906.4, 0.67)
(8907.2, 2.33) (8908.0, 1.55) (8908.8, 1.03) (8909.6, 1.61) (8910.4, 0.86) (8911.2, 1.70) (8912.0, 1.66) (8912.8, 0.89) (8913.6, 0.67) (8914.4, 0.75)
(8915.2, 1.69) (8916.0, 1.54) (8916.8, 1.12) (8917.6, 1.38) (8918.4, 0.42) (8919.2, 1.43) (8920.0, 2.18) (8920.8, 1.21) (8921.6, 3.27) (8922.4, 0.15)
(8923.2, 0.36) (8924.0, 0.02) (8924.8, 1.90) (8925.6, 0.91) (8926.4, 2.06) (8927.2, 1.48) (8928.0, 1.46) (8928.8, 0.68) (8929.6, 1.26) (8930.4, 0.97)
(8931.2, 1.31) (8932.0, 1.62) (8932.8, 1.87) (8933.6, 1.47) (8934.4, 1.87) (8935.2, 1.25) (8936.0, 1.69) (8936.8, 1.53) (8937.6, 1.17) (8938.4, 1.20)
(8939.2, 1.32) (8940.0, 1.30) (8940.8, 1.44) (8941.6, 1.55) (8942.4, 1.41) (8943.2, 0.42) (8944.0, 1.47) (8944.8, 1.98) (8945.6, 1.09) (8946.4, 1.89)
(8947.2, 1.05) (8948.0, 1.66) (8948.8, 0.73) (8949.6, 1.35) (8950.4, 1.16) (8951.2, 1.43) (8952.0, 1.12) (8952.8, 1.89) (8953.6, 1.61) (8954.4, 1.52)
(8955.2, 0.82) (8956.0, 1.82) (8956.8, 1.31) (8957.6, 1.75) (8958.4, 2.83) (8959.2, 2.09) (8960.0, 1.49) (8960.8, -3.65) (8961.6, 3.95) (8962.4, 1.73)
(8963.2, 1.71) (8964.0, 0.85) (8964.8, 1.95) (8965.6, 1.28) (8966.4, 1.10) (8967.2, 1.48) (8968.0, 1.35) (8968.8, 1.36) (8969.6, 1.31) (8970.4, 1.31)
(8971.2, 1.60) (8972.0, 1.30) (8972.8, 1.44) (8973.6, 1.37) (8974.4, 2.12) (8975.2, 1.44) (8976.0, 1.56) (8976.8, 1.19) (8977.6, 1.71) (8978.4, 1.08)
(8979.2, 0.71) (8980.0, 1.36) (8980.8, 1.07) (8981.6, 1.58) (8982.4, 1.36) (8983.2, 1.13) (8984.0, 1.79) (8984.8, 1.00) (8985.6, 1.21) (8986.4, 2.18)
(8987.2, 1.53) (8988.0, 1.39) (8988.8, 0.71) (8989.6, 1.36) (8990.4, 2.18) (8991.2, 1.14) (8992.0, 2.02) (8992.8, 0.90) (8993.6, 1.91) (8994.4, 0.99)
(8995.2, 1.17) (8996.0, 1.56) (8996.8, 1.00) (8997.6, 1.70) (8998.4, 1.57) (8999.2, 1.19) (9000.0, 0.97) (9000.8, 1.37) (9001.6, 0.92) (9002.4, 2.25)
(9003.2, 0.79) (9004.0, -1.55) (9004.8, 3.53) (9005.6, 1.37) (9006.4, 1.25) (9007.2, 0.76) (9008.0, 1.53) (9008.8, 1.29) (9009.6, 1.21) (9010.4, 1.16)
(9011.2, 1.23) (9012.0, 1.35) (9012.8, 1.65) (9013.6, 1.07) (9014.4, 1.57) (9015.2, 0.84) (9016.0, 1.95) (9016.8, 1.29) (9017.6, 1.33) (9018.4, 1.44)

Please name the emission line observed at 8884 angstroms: [S II]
